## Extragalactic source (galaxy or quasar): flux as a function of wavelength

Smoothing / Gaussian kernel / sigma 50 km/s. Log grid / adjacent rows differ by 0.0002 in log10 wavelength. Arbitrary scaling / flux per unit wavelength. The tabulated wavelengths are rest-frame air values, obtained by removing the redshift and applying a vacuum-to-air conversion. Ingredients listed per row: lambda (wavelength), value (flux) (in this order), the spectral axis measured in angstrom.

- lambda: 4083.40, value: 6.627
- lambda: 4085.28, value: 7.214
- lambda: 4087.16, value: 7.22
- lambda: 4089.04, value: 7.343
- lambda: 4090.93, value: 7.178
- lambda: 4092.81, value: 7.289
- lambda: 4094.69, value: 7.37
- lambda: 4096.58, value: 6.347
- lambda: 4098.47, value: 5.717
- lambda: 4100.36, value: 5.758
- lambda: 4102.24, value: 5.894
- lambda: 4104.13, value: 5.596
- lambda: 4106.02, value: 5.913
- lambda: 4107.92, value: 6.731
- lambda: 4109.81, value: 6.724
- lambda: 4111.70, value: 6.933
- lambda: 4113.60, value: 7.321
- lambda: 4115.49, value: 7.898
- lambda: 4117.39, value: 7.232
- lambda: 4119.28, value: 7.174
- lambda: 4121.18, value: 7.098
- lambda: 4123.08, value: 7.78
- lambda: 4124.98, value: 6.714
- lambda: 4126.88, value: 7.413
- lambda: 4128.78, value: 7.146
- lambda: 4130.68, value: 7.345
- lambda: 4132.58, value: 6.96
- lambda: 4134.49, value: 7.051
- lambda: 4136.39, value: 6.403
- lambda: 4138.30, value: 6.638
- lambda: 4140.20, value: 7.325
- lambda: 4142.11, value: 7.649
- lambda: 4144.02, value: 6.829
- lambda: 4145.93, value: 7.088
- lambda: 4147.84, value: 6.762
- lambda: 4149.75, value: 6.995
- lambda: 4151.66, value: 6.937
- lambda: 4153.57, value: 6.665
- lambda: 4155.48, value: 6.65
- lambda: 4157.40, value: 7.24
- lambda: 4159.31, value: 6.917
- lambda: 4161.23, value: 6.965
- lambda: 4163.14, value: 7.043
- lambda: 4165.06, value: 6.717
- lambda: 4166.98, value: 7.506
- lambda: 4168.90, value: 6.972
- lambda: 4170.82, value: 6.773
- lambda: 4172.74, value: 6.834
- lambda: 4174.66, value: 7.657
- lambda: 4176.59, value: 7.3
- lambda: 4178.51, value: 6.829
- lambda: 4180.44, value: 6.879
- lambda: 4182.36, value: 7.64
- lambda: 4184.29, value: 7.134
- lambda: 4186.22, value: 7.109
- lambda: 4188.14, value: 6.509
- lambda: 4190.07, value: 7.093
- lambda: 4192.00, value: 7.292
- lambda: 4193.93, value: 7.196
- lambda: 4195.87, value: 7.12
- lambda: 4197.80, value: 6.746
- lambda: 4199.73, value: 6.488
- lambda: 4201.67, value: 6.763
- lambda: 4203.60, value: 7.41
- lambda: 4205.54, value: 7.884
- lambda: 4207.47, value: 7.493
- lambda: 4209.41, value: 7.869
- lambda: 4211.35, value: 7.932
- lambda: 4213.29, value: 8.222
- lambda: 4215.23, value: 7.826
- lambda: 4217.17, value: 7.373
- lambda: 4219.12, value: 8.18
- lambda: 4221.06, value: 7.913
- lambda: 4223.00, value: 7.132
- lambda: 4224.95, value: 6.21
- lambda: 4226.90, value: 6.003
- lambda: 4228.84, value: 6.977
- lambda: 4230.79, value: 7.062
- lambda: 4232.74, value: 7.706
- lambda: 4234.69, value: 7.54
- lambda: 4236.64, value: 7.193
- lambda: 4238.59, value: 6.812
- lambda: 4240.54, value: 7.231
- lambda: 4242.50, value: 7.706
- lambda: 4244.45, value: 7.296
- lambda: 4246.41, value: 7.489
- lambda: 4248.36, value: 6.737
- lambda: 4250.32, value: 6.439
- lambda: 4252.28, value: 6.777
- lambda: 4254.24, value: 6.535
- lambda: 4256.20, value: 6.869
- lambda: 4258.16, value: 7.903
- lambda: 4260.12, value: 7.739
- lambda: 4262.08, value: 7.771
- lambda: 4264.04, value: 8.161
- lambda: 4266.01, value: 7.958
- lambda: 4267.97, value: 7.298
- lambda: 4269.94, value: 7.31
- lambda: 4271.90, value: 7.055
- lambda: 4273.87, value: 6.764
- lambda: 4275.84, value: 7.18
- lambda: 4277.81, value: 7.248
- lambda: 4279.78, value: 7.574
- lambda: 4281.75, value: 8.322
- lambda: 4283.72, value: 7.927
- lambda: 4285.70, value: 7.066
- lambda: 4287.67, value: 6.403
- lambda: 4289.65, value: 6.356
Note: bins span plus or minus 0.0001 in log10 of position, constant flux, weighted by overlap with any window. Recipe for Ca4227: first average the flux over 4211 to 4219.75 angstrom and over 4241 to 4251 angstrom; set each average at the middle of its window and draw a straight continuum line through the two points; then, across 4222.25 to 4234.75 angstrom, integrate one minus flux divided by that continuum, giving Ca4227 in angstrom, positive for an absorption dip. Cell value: 1.1 angstrom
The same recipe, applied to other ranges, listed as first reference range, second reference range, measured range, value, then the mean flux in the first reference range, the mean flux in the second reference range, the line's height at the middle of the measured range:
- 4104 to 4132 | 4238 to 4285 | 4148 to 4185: 0.6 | 7.04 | 7.34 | 7.14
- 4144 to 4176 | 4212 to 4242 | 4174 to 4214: -0.6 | 6.98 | 7.3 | 7.15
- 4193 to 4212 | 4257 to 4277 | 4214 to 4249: 0.6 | 7.28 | 7.51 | 7.38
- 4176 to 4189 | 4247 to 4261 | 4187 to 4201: 0.3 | 7.06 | 7.01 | 7.05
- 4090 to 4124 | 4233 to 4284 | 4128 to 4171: -0.3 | 6.78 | 7.34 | 6.93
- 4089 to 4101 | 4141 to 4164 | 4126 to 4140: -0.3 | 6.69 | 6.98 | 6.88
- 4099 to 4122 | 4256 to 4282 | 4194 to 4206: 0.2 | 6.67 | 7.51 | 7.14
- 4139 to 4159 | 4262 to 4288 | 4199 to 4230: -0.5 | 7.01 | 7.45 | 7.24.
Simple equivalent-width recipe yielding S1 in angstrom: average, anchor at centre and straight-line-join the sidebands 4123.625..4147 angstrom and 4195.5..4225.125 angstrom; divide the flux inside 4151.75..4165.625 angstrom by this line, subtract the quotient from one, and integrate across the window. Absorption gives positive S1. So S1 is 0.55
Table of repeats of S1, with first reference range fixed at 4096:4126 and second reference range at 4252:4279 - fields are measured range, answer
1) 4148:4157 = 0.0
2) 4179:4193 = -0.2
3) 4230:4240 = -0.1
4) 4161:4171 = -0.1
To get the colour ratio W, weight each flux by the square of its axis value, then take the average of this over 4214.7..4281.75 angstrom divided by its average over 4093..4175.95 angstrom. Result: 1.1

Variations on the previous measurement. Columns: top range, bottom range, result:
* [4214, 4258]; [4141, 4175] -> 1.06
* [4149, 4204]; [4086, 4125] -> 1.06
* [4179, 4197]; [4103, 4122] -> 1.07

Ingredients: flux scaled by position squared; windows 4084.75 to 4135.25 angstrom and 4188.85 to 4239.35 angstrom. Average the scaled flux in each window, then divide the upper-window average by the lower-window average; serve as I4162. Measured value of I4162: 1.11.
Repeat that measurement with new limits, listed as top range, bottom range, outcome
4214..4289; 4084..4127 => 1.14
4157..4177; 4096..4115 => 1.15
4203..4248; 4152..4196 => 1.08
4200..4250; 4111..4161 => 1.08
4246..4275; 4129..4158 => 1.10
